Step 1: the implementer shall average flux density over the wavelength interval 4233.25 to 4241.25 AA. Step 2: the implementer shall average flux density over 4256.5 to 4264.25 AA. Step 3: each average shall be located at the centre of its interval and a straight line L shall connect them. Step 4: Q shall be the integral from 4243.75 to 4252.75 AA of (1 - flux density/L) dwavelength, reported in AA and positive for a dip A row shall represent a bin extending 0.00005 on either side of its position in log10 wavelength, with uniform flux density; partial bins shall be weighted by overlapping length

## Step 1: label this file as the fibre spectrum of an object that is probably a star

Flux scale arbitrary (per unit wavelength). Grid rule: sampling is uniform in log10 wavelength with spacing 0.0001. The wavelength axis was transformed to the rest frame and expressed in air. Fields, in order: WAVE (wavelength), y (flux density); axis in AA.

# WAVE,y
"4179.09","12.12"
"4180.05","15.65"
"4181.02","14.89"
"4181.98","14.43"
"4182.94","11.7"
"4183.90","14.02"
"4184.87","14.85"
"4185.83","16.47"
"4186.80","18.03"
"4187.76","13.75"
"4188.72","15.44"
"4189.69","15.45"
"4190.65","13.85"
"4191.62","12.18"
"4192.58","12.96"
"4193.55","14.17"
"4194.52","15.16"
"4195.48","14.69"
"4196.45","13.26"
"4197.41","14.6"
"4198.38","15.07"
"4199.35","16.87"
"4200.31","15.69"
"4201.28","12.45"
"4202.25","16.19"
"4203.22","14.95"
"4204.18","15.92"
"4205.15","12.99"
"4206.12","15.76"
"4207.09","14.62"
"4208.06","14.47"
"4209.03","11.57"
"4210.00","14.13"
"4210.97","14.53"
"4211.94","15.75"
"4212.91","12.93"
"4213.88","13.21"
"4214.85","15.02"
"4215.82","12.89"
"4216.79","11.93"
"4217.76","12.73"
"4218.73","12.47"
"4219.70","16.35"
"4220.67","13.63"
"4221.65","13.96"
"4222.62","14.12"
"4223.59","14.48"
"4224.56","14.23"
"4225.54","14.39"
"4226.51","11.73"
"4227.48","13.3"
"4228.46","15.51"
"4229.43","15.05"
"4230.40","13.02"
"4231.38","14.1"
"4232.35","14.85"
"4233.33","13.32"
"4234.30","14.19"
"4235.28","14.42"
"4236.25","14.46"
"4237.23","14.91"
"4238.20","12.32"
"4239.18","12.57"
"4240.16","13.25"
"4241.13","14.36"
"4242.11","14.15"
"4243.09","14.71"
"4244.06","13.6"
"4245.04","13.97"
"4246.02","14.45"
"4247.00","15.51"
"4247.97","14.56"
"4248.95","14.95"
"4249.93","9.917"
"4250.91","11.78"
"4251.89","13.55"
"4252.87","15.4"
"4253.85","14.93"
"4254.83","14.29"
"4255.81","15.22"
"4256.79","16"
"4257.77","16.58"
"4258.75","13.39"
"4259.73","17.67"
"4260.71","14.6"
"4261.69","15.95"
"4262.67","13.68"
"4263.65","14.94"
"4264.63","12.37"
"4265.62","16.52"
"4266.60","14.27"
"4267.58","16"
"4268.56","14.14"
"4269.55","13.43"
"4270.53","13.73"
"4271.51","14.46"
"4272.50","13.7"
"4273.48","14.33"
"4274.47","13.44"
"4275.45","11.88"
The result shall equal 0.5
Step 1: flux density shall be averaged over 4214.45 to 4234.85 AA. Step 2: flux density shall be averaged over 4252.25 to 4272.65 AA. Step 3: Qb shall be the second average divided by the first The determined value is 1.07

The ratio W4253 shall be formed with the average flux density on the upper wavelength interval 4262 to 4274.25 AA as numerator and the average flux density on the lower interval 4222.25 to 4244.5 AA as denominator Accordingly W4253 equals 1.02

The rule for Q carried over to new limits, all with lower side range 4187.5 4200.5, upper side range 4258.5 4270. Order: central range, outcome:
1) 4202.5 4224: 0.79 AA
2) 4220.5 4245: 1.18 AA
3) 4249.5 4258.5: 0.33 AA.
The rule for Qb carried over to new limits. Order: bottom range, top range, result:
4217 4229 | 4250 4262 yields 1.06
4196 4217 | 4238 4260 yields 0.99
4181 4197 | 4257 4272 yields 1.03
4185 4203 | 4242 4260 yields 0.97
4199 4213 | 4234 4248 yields 0.96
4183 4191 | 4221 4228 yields 0.91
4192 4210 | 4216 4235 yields 0.96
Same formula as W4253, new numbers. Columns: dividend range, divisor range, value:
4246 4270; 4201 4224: 1.04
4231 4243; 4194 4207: 0.94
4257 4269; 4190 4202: 1.05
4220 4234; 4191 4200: 0.98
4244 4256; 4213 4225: 1.02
